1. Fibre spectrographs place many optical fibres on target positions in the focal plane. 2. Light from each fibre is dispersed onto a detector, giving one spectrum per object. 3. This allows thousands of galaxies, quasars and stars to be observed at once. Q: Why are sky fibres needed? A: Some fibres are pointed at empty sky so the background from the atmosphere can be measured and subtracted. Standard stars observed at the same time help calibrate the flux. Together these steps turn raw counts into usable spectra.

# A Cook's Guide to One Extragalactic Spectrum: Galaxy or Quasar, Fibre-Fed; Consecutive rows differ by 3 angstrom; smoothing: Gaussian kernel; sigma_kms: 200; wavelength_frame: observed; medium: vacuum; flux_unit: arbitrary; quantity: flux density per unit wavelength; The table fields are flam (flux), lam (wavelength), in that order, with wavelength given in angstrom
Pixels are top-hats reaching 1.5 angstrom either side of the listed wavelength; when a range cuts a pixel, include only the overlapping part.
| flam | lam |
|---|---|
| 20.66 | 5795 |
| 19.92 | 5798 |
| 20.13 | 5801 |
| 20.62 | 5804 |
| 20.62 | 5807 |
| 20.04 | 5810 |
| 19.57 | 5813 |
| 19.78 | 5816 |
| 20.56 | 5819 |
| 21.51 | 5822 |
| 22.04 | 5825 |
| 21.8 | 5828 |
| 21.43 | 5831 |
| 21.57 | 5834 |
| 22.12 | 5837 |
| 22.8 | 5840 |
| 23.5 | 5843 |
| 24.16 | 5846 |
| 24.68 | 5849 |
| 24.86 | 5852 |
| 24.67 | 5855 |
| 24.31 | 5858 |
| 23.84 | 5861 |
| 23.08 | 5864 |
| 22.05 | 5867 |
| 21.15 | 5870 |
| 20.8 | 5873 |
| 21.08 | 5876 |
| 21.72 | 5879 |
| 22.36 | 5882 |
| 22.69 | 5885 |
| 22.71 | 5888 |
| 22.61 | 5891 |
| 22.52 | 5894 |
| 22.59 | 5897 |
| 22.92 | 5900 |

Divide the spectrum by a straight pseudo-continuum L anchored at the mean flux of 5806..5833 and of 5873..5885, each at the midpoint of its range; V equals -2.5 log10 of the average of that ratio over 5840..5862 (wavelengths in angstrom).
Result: -0.138 mag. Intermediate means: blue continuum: 20.8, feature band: 24.2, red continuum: 21.7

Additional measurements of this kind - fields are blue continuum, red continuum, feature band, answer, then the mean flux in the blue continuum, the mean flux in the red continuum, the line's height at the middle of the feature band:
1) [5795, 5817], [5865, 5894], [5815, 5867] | -0.086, 20.1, 22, 21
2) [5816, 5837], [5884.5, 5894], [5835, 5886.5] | -0.041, 21.4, 22.6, 22.1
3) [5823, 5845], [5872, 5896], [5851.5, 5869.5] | -0.069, 22.2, 22.1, 22.2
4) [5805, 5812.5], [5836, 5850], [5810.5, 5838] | 0.031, 20.2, 23.5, 21.7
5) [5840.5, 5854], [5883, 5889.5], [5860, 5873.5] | 0.058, 24.2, 22.7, 23.4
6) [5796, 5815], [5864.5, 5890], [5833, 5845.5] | -0.084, 20.2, 21.9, 21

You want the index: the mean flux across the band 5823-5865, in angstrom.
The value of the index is 23.2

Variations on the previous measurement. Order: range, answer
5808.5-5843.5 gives 21.3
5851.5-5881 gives 22.7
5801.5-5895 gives 22.1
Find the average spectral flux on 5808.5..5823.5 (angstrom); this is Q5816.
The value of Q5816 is 20.3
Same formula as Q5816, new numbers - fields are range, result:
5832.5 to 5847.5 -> 22.8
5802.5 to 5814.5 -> 20.2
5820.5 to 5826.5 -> 21.8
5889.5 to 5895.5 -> 22.6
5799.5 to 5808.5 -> 20.5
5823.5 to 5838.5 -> 21.8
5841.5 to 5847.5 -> 23.8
